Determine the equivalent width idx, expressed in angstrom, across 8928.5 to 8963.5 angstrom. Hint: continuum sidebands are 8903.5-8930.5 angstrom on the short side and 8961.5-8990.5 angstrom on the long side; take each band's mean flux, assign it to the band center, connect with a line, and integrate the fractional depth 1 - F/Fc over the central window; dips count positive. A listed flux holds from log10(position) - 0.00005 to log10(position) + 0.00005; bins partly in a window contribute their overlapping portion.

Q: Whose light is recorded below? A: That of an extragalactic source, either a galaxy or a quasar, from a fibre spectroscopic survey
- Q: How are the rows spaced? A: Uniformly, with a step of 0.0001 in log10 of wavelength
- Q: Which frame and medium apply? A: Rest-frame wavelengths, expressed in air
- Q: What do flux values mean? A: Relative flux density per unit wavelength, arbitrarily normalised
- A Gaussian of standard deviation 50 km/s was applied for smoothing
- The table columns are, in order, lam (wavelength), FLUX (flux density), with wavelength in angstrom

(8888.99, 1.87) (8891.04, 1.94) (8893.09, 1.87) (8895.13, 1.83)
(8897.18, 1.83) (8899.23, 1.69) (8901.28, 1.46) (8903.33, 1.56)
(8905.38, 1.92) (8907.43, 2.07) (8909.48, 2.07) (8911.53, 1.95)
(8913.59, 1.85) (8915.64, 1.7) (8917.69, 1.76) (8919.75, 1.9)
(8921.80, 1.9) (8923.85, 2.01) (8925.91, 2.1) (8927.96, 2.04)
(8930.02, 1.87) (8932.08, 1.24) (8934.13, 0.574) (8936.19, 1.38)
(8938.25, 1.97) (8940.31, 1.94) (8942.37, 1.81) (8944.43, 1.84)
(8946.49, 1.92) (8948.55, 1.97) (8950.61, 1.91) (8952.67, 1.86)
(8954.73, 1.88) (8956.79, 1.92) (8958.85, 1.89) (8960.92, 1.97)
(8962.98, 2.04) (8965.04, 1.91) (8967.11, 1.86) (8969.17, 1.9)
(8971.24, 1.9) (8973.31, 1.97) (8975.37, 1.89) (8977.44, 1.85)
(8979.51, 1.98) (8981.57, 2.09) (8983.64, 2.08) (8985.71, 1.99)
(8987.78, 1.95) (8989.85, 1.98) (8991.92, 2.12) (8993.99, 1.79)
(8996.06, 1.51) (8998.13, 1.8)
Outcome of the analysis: 3.18 angstrom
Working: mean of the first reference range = 1.92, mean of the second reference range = 1.96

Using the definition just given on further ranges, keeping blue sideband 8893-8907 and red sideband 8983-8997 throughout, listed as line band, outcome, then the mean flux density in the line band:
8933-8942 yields 1.62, 1.49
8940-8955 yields -0.45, 1.89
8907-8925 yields -1.37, 1.91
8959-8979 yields -0.49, 1.92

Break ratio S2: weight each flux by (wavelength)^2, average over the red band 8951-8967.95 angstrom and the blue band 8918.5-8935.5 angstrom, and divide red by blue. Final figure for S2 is 1.14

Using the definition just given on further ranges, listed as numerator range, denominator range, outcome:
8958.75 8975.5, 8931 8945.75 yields 1.26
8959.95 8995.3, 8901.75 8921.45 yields 1.07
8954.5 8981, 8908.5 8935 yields 1.10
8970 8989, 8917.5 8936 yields 1.18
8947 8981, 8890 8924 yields 1.06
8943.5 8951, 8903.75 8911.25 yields 0.98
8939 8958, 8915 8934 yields 1.07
